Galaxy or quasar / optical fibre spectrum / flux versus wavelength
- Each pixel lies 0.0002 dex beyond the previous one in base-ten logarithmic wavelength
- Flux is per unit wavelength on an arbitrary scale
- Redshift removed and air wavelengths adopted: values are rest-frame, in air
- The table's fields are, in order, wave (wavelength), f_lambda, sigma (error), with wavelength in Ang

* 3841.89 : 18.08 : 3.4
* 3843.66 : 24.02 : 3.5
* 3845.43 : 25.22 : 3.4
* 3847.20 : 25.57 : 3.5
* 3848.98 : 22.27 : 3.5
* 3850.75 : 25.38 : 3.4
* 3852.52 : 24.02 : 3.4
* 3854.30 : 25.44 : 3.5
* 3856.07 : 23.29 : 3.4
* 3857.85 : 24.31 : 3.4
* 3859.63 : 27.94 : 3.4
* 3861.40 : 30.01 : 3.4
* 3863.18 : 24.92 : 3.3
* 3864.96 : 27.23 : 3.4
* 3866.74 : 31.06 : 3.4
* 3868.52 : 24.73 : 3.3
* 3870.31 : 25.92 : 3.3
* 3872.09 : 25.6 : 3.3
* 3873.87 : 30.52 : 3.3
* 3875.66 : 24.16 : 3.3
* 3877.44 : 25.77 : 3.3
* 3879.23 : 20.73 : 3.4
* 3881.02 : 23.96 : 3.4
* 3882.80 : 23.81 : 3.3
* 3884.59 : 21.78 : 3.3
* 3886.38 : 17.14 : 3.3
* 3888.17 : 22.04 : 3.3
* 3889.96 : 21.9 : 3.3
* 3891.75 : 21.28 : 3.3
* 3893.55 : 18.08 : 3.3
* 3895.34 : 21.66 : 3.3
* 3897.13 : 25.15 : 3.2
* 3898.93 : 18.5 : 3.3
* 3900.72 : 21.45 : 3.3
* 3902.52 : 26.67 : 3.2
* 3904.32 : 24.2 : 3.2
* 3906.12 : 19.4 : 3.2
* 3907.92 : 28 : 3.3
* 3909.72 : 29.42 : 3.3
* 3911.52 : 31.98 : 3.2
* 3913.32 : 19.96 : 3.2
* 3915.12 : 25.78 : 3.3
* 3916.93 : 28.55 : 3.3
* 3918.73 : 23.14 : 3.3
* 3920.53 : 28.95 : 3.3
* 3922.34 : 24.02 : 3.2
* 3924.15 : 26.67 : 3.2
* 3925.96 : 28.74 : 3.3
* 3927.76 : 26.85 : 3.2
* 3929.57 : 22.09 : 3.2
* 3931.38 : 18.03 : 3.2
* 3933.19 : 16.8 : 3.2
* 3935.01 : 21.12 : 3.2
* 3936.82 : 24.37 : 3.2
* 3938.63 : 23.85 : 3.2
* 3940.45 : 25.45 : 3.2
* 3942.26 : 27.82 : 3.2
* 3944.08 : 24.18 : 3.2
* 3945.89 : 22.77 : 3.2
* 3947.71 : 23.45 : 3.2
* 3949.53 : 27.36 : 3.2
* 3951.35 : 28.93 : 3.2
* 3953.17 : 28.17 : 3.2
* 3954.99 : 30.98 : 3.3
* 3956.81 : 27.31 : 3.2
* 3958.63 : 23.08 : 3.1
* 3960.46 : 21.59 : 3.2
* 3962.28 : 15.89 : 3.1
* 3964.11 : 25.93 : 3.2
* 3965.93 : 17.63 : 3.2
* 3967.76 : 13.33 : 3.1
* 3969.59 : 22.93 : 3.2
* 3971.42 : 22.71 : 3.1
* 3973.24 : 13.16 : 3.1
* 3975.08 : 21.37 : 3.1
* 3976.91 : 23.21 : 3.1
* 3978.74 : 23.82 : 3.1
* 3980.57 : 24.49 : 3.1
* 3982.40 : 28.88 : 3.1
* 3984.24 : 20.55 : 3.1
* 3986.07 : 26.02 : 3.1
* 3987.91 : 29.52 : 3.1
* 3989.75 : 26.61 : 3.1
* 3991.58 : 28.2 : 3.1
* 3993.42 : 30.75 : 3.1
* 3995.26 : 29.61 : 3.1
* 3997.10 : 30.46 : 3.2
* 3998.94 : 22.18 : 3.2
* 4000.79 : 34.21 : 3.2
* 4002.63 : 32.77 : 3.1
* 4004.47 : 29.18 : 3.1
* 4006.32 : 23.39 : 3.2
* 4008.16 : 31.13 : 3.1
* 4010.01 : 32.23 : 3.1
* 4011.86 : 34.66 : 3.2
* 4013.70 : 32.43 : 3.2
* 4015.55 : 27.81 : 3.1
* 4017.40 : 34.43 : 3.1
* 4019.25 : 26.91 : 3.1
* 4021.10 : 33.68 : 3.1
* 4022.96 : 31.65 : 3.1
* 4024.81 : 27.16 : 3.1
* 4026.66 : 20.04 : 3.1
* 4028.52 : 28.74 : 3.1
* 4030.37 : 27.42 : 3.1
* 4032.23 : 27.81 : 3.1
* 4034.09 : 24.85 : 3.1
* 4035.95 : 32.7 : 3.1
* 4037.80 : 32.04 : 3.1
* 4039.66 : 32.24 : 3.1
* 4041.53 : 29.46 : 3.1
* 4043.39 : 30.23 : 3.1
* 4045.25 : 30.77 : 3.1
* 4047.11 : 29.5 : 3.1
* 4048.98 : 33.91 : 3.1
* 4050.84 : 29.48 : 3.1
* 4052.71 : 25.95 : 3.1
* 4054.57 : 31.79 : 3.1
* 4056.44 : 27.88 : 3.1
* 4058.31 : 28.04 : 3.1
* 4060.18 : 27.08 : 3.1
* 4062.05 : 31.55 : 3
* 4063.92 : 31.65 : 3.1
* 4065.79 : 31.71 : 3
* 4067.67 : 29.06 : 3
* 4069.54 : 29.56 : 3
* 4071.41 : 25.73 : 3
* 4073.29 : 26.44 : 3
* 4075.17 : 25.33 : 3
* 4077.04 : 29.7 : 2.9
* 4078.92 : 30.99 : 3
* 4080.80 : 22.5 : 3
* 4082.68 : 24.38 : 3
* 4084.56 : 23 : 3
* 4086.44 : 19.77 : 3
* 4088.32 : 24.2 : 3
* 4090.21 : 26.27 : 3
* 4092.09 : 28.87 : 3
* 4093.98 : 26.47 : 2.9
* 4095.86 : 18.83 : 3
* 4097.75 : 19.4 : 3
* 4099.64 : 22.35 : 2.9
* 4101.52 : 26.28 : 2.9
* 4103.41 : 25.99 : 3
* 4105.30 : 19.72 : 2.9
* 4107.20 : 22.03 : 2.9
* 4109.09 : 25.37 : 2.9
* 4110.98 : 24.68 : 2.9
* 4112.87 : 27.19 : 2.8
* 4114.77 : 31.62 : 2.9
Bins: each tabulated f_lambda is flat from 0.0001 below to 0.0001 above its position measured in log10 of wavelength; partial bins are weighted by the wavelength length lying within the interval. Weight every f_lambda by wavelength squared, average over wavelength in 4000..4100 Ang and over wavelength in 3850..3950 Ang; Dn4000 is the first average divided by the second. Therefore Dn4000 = 1.3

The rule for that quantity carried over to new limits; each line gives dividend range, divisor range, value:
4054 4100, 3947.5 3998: 1.14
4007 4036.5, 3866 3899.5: 1.36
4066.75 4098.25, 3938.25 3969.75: 1.13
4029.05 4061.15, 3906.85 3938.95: 1.26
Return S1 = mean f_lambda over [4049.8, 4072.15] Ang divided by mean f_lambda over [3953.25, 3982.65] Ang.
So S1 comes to 1.31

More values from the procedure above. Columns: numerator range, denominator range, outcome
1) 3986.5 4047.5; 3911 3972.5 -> 1.23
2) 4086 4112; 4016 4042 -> 0.81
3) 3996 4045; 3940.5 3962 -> 1.15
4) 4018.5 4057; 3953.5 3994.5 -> 1.24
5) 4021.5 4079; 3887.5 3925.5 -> 1.20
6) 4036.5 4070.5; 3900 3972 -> 1.24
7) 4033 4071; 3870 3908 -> 1.30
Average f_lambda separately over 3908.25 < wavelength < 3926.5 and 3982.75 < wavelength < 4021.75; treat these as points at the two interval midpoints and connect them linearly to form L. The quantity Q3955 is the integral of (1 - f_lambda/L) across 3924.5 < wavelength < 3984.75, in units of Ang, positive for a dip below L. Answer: 9.9 Ang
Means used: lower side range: 26.7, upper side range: 29.3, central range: 23.3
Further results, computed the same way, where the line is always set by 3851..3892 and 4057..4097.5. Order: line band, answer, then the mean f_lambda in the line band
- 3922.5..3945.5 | 1.4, 23.8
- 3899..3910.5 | 0.3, 24.3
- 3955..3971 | 2.5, 21.6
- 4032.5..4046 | -2.0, 30.2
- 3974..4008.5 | -1.6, 27.1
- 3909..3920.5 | -0.7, 26.6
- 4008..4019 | -2.5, 31.9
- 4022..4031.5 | -0.3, 27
